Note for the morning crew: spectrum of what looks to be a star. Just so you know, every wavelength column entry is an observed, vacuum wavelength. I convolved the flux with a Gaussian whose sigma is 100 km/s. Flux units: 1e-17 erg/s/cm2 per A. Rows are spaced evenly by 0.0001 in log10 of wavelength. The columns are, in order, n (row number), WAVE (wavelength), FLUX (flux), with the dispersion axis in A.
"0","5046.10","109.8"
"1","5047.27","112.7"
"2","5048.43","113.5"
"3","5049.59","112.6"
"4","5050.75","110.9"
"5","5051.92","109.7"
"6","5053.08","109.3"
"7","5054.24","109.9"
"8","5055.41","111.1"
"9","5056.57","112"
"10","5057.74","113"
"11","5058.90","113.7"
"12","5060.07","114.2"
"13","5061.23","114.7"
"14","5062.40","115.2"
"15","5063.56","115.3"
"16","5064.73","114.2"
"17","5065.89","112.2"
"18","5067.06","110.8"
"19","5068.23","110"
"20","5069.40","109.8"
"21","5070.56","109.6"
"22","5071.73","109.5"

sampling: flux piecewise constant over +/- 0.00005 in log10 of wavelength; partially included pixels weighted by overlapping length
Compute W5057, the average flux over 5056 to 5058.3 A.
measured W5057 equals 112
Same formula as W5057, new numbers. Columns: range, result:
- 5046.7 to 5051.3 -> 113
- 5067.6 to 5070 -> 110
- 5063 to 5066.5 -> 114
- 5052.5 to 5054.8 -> 110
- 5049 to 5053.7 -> 111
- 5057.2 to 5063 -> 114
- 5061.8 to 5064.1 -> 115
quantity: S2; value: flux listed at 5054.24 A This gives 109.9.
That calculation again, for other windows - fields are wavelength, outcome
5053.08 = 109.3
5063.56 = 115.3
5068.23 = 110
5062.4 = 115.2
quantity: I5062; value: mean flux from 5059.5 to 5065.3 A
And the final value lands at 115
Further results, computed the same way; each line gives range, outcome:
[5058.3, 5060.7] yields 114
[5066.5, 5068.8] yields 110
